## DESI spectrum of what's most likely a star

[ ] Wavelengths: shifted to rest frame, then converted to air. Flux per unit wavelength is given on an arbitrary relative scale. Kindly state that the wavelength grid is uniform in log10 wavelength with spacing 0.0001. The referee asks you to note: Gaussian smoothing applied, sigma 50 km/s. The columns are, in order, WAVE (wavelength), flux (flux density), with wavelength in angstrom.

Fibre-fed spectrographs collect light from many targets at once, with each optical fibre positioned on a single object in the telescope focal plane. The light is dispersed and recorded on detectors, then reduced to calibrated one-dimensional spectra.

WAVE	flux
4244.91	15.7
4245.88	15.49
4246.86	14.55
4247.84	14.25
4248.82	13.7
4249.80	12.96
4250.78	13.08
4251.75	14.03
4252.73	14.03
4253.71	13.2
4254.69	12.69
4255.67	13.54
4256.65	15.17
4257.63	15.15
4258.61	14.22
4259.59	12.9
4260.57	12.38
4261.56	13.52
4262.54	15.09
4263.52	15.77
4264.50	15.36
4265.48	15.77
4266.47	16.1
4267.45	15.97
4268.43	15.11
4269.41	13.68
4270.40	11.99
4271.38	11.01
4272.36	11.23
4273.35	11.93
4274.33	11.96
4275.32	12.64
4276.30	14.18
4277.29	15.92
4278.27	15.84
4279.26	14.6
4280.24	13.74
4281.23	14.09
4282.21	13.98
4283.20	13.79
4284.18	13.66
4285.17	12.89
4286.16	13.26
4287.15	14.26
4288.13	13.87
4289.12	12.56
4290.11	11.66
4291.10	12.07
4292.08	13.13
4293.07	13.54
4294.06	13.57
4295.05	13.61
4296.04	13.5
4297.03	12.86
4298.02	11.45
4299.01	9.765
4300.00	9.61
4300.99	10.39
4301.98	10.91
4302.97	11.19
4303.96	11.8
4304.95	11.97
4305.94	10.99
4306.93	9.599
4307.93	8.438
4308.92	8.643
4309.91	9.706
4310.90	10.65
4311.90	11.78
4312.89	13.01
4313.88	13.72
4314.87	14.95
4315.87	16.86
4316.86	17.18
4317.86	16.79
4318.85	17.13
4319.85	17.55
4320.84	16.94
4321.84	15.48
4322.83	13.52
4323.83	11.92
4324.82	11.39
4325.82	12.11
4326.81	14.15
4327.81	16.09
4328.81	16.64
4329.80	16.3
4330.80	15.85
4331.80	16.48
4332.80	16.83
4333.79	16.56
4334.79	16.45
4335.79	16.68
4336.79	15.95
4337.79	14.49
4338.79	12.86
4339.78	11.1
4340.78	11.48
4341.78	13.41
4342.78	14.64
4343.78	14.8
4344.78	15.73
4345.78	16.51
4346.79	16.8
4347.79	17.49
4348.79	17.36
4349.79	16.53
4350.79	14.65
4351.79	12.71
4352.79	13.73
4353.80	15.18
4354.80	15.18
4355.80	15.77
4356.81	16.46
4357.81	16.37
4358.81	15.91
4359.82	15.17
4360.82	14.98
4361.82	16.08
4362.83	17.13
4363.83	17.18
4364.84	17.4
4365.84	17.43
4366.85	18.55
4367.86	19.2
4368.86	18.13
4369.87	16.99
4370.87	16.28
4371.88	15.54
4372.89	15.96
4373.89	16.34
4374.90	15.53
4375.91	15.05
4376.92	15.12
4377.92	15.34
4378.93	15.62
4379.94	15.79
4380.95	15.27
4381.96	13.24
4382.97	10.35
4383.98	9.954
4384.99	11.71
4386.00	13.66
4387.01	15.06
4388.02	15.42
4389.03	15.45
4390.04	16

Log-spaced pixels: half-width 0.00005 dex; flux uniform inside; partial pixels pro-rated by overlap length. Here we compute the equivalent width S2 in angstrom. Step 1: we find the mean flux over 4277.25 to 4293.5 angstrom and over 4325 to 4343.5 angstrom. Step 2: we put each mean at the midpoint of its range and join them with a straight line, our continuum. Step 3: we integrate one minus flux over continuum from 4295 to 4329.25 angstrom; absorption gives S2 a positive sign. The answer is 3.4 angstrom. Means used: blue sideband 13.6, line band 12.9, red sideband 14.8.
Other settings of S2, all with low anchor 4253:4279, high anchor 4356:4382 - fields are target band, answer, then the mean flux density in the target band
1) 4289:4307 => 3.47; 11.8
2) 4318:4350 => 0.52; 15.2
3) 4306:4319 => 1.93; 12.8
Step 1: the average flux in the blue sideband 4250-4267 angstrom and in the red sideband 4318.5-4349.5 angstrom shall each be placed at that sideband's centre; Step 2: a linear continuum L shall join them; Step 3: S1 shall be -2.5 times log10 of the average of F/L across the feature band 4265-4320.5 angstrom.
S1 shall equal 0.12 mag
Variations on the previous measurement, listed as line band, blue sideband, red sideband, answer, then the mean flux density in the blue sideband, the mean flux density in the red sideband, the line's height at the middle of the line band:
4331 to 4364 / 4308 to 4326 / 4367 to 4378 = -0.01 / 13.8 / 16.4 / 15.2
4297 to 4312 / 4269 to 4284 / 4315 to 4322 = 0.43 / 13.4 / 16.8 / 15.7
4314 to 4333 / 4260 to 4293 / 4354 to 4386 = -0.05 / 13.7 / 15.6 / 14.7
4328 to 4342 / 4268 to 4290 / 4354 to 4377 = 0.02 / 13.4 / 16.4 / 15.4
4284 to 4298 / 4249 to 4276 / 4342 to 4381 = 0.10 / 13.7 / 16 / 14.4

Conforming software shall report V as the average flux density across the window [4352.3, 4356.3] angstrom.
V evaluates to 15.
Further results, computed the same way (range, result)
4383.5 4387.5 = 12.6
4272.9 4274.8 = 12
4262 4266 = 15.5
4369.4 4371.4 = 16.6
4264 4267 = 15.7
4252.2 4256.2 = 13.4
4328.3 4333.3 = 16.4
